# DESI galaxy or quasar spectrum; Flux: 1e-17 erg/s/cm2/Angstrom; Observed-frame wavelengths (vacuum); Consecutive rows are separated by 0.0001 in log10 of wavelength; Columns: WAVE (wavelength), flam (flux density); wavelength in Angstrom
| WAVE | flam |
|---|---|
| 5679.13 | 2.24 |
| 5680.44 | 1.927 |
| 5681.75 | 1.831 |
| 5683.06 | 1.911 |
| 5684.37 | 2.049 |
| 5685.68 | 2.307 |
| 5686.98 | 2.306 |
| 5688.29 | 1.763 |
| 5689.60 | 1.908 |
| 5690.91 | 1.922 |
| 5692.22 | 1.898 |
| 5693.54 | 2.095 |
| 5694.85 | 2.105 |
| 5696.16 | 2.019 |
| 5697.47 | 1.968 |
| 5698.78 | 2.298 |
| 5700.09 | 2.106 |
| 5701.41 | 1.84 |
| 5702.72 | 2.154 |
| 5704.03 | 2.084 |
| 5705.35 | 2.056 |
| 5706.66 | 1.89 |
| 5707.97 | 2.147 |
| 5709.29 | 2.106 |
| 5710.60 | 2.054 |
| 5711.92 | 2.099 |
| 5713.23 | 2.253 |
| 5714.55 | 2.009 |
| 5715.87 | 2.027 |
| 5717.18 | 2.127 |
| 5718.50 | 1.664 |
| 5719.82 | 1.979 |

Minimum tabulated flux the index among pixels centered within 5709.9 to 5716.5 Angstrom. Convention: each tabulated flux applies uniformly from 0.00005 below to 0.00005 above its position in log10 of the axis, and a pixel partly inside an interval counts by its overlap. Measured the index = 2.009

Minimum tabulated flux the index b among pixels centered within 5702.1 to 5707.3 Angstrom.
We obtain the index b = 1.89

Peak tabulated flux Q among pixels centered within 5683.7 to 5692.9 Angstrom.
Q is 2.307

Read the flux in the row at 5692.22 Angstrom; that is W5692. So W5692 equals 1.898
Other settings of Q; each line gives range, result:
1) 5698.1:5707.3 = 2.298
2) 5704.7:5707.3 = 2.056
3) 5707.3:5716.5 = 2.253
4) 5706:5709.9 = 2.147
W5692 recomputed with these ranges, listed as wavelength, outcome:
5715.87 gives 2.027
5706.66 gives 1.89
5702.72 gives 2.154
